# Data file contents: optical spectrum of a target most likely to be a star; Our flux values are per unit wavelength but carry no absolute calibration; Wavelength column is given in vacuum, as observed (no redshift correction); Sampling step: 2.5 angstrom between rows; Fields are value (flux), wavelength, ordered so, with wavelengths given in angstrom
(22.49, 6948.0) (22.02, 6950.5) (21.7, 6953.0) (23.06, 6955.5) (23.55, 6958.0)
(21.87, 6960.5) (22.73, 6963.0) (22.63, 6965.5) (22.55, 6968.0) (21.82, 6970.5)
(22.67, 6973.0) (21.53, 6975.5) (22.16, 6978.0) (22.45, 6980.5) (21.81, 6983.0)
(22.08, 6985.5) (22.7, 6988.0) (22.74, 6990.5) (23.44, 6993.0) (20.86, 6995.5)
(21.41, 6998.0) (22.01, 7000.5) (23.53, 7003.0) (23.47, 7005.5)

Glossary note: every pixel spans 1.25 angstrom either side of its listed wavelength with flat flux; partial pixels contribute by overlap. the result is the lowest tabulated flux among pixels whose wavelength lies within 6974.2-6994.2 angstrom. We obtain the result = 21.53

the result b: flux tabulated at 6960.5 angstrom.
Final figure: 21.87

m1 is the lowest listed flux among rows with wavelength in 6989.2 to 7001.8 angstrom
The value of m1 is 20.86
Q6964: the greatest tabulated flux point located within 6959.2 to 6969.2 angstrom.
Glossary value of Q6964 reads 22.73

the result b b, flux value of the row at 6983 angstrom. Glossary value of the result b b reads 21.81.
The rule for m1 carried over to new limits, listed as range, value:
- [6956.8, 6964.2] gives 21.87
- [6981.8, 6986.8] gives 21.81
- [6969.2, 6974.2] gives 21.82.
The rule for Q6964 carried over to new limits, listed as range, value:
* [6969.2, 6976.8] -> 22.67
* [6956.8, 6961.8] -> 23.55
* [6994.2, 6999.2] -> 21.41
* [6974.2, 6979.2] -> 22.16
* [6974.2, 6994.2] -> 23.44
